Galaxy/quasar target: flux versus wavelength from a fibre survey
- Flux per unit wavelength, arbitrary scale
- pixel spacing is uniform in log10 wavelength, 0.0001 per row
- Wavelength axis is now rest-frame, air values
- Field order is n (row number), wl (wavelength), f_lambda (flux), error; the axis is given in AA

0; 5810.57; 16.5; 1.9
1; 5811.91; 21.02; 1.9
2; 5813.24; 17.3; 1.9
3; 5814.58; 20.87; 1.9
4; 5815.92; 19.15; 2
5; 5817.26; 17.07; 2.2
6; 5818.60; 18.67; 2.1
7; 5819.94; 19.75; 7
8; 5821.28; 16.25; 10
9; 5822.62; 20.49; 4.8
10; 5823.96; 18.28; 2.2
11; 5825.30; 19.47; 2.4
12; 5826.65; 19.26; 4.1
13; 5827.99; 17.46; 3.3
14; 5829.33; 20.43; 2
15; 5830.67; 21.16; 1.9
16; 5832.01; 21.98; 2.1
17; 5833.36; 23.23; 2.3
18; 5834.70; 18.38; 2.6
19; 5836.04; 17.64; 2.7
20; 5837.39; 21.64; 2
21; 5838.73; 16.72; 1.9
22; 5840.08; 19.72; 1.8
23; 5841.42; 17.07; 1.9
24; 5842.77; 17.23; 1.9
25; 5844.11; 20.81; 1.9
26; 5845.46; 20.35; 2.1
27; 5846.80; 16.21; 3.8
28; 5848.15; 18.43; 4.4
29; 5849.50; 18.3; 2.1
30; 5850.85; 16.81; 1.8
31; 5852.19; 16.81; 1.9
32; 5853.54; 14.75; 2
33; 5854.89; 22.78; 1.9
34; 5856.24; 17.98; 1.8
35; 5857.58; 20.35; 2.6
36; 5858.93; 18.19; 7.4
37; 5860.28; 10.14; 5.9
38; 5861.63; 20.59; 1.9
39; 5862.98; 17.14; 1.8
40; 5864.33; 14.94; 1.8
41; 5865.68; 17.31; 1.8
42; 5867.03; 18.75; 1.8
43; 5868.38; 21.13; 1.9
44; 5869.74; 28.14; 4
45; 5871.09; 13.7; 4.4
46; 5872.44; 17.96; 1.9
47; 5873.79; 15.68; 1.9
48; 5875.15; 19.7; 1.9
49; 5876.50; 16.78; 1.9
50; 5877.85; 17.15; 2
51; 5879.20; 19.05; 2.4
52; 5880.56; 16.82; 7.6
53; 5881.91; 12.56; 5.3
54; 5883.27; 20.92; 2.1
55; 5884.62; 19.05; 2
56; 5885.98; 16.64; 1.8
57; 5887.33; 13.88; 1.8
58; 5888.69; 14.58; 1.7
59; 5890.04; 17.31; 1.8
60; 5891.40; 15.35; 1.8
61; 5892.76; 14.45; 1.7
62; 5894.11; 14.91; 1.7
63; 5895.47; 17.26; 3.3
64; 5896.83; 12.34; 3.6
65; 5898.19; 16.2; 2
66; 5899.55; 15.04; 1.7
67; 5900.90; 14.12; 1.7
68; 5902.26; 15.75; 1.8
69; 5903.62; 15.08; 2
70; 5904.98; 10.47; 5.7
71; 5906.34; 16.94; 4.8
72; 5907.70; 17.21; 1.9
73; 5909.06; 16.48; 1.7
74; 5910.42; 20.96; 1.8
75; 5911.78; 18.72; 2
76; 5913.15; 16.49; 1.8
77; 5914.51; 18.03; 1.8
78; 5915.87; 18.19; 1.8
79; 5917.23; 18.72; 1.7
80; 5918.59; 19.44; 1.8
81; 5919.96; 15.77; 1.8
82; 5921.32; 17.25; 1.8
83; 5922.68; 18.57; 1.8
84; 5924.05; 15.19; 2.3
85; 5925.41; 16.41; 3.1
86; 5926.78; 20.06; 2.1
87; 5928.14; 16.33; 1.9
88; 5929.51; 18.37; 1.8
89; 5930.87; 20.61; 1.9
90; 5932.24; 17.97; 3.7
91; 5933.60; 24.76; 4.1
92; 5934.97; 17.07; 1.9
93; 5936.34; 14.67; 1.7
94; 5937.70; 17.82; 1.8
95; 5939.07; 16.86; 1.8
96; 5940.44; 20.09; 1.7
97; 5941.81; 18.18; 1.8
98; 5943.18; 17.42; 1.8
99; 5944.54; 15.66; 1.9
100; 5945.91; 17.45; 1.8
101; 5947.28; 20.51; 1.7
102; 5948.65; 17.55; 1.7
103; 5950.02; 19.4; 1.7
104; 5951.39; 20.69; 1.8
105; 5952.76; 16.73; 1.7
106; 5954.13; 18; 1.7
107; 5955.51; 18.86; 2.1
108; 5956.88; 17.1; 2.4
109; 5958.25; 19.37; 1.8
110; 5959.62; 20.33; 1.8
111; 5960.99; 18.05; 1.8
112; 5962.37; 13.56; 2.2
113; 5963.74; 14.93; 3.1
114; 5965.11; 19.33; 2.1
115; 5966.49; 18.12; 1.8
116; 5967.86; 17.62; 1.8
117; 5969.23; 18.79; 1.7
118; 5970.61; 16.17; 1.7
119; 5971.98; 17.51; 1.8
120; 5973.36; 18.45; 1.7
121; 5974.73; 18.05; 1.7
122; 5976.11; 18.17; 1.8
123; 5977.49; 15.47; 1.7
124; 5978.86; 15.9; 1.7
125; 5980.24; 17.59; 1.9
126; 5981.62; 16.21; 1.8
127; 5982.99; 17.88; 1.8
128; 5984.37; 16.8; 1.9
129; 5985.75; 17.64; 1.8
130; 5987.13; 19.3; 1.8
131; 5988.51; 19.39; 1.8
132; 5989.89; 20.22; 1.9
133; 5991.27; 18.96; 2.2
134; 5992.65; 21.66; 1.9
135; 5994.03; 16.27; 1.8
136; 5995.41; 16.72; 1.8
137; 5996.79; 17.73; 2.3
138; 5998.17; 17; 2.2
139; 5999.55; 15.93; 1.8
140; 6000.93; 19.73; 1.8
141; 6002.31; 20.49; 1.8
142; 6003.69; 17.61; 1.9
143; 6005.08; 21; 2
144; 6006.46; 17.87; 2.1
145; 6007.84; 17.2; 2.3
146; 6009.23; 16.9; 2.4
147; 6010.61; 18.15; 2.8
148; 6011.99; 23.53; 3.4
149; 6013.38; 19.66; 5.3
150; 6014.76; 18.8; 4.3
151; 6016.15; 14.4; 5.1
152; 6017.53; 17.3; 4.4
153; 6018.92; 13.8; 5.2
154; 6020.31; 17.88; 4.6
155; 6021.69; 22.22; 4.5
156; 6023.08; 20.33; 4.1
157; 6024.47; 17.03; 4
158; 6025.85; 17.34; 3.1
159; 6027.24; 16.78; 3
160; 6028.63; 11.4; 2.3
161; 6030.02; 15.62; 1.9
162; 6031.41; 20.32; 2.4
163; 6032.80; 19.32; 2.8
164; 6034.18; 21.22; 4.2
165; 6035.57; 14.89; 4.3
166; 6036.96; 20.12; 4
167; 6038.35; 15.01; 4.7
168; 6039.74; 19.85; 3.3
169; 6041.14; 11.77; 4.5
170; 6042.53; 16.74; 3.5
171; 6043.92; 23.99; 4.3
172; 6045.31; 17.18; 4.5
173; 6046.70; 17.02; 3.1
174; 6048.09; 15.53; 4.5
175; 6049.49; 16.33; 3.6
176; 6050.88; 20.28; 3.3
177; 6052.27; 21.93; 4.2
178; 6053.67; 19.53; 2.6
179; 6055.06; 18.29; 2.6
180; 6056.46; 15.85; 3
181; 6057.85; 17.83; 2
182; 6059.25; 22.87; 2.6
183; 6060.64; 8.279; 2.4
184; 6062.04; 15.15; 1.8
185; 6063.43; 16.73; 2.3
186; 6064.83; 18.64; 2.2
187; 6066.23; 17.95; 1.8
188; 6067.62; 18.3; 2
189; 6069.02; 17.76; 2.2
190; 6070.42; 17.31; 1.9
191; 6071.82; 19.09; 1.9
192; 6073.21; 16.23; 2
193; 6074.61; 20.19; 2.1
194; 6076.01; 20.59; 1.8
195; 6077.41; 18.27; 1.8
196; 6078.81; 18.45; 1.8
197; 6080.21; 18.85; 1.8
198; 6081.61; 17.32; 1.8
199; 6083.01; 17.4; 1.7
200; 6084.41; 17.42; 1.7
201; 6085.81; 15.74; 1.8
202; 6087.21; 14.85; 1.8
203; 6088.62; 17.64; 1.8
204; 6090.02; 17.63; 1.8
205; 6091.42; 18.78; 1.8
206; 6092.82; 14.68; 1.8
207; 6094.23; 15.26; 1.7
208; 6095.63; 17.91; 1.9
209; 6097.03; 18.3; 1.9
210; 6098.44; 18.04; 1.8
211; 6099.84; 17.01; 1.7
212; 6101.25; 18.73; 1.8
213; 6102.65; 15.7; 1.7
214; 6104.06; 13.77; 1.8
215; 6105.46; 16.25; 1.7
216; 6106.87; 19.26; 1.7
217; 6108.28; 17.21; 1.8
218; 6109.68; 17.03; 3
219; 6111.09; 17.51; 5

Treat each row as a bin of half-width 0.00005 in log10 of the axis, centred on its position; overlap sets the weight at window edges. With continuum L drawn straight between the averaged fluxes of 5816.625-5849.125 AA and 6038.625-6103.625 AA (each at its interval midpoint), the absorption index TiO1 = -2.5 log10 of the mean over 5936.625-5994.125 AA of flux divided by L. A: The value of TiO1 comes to 0.02 mag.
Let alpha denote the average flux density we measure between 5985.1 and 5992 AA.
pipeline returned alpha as 19.1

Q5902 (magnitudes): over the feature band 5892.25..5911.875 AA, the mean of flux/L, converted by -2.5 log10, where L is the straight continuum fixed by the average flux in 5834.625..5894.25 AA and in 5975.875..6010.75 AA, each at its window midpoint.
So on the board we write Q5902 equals 0.14 mag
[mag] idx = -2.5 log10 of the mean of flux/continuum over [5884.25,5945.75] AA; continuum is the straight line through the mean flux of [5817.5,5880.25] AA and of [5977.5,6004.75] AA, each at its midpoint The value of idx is 0.08 mag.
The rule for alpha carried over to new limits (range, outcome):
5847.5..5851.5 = 17.8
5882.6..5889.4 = 17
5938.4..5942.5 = 18.4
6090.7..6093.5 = 16.8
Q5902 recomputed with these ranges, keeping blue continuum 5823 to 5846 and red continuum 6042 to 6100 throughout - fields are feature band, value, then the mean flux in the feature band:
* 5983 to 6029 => 0.003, 18.1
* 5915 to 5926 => 0.081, 17.5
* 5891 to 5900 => 0.253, 15.1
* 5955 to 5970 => 0.042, 17.8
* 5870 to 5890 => 0.127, 17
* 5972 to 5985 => 0.074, 17.2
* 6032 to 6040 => -0.024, 18.4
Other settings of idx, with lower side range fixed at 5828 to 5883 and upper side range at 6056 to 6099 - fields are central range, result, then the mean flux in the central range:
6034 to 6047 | -0.006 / 17.7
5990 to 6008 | -0.041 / 18.4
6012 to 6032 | 0.007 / 17.5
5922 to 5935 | -0.033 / 18.6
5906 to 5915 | 0.017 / 17.9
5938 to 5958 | -0.014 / 18.2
